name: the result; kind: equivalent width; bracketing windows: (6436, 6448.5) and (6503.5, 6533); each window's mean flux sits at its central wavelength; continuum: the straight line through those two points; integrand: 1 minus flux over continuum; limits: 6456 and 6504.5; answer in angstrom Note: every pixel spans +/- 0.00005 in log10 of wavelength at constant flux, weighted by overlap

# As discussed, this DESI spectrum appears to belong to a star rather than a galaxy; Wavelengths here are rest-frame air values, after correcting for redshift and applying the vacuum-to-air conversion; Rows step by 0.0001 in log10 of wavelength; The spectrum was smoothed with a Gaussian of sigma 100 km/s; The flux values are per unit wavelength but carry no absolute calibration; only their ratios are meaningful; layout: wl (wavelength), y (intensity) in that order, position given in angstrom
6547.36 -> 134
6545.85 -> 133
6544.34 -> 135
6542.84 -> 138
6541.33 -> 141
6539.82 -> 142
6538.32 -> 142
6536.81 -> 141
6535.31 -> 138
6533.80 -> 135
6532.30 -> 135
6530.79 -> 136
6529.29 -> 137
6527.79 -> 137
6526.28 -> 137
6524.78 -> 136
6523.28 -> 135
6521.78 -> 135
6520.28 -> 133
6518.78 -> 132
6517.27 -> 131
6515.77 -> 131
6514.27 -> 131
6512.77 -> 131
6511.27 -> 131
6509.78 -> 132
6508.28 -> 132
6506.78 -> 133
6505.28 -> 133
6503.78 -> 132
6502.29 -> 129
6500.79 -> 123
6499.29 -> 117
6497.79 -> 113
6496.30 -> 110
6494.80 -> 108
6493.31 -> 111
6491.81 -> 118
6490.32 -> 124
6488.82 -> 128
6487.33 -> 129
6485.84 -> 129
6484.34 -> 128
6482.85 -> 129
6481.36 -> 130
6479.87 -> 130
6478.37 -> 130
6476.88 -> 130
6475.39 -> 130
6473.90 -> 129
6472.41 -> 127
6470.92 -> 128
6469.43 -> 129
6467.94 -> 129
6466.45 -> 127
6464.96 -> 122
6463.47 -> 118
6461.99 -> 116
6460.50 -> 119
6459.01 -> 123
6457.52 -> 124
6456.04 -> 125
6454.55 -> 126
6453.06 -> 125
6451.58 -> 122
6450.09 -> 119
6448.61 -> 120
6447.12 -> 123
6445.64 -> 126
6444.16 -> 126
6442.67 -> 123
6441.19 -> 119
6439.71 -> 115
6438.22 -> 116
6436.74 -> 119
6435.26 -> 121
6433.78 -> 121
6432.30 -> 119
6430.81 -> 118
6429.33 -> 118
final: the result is 1.2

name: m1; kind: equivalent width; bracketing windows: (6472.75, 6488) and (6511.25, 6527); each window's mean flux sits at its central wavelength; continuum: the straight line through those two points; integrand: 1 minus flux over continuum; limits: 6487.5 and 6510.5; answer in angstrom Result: 1.4 angstrom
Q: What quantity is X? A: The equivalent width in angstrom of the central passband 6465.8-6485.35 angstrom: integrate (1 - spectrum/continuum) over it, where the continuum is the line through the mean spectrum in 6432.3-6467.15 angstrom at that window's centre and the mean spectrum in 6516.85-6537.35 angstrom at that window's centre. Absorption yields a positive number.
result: -0.4 angstrom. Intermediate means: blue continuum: 121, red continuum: 136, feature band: 129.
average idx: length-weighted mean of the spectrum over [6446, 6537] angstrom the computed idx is 127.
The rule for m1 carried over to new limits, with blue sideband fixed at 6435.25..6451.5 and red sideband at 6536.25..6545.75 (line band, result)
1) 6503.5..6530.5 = 0.3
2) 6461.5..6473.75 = 0.0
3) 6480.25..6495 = 0.6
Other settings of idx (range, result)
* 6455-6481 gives 126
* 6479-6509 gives 124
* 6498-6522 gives 130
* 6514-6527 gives 134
